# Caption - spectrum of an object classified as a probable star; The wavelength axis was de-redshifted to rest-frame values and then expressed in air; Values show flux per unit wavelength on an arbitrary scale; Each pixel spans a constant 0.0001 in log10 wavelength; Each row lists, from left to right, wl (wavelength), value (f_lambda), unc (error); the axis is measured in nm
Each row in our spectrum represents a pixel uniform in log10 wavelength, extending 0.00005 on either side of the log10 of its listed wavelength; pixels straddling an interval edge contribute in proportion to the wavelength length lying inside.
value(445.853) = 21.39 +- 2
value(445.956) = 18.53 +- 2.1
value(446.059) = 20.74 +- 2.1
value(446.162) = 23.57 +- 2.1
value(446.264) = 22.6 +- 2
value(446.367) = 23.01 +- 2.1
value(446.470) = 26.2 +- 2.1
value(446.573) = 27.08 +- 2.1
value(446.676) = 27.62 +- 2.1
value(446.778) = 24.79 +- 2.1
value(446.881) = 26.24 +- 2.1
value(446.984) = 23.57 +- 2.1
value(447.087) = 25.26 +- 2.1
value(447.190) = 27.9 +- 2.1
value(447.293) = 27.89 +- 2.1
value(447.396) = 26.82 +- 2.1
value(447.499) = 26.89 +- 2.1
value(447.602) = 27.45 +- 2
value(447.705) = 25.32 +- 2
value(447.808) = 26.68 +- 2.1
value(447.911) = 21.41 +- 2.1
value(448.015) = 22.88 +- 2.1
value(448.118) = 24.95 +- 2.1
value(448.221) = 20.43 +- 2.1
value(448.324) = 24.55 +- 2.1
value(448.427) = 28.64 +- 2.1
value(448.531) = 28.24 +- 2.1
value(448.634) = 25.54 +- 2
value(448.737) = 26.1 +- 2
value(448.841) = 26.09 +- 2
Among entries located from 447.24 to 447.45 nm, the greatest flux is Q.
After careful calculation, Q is 27.89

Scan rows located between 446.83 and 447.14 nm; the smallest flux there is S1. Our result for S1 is 23.57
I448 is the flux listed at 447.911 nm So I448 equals 21.41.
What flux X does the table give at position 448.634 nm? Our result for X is 25.54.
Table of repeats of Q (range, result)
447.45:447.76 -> 27.45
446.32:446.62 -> 27.08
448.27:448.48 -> 28.64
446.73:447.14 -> 26.24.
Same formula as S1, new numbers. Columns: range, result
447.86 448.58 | 20.43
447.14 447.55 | 26.82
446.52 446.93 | 24.79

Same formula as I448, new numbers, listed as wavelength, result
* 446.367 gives 23.01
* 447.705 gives 25.32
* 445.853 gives 21.39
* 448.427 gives 28.64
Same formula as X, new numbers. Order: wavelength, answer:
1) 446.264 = 22.6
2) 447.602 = 27.45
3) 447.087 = 25.26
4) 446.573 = 27.08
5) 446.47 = 26.2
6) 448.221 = 20.43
